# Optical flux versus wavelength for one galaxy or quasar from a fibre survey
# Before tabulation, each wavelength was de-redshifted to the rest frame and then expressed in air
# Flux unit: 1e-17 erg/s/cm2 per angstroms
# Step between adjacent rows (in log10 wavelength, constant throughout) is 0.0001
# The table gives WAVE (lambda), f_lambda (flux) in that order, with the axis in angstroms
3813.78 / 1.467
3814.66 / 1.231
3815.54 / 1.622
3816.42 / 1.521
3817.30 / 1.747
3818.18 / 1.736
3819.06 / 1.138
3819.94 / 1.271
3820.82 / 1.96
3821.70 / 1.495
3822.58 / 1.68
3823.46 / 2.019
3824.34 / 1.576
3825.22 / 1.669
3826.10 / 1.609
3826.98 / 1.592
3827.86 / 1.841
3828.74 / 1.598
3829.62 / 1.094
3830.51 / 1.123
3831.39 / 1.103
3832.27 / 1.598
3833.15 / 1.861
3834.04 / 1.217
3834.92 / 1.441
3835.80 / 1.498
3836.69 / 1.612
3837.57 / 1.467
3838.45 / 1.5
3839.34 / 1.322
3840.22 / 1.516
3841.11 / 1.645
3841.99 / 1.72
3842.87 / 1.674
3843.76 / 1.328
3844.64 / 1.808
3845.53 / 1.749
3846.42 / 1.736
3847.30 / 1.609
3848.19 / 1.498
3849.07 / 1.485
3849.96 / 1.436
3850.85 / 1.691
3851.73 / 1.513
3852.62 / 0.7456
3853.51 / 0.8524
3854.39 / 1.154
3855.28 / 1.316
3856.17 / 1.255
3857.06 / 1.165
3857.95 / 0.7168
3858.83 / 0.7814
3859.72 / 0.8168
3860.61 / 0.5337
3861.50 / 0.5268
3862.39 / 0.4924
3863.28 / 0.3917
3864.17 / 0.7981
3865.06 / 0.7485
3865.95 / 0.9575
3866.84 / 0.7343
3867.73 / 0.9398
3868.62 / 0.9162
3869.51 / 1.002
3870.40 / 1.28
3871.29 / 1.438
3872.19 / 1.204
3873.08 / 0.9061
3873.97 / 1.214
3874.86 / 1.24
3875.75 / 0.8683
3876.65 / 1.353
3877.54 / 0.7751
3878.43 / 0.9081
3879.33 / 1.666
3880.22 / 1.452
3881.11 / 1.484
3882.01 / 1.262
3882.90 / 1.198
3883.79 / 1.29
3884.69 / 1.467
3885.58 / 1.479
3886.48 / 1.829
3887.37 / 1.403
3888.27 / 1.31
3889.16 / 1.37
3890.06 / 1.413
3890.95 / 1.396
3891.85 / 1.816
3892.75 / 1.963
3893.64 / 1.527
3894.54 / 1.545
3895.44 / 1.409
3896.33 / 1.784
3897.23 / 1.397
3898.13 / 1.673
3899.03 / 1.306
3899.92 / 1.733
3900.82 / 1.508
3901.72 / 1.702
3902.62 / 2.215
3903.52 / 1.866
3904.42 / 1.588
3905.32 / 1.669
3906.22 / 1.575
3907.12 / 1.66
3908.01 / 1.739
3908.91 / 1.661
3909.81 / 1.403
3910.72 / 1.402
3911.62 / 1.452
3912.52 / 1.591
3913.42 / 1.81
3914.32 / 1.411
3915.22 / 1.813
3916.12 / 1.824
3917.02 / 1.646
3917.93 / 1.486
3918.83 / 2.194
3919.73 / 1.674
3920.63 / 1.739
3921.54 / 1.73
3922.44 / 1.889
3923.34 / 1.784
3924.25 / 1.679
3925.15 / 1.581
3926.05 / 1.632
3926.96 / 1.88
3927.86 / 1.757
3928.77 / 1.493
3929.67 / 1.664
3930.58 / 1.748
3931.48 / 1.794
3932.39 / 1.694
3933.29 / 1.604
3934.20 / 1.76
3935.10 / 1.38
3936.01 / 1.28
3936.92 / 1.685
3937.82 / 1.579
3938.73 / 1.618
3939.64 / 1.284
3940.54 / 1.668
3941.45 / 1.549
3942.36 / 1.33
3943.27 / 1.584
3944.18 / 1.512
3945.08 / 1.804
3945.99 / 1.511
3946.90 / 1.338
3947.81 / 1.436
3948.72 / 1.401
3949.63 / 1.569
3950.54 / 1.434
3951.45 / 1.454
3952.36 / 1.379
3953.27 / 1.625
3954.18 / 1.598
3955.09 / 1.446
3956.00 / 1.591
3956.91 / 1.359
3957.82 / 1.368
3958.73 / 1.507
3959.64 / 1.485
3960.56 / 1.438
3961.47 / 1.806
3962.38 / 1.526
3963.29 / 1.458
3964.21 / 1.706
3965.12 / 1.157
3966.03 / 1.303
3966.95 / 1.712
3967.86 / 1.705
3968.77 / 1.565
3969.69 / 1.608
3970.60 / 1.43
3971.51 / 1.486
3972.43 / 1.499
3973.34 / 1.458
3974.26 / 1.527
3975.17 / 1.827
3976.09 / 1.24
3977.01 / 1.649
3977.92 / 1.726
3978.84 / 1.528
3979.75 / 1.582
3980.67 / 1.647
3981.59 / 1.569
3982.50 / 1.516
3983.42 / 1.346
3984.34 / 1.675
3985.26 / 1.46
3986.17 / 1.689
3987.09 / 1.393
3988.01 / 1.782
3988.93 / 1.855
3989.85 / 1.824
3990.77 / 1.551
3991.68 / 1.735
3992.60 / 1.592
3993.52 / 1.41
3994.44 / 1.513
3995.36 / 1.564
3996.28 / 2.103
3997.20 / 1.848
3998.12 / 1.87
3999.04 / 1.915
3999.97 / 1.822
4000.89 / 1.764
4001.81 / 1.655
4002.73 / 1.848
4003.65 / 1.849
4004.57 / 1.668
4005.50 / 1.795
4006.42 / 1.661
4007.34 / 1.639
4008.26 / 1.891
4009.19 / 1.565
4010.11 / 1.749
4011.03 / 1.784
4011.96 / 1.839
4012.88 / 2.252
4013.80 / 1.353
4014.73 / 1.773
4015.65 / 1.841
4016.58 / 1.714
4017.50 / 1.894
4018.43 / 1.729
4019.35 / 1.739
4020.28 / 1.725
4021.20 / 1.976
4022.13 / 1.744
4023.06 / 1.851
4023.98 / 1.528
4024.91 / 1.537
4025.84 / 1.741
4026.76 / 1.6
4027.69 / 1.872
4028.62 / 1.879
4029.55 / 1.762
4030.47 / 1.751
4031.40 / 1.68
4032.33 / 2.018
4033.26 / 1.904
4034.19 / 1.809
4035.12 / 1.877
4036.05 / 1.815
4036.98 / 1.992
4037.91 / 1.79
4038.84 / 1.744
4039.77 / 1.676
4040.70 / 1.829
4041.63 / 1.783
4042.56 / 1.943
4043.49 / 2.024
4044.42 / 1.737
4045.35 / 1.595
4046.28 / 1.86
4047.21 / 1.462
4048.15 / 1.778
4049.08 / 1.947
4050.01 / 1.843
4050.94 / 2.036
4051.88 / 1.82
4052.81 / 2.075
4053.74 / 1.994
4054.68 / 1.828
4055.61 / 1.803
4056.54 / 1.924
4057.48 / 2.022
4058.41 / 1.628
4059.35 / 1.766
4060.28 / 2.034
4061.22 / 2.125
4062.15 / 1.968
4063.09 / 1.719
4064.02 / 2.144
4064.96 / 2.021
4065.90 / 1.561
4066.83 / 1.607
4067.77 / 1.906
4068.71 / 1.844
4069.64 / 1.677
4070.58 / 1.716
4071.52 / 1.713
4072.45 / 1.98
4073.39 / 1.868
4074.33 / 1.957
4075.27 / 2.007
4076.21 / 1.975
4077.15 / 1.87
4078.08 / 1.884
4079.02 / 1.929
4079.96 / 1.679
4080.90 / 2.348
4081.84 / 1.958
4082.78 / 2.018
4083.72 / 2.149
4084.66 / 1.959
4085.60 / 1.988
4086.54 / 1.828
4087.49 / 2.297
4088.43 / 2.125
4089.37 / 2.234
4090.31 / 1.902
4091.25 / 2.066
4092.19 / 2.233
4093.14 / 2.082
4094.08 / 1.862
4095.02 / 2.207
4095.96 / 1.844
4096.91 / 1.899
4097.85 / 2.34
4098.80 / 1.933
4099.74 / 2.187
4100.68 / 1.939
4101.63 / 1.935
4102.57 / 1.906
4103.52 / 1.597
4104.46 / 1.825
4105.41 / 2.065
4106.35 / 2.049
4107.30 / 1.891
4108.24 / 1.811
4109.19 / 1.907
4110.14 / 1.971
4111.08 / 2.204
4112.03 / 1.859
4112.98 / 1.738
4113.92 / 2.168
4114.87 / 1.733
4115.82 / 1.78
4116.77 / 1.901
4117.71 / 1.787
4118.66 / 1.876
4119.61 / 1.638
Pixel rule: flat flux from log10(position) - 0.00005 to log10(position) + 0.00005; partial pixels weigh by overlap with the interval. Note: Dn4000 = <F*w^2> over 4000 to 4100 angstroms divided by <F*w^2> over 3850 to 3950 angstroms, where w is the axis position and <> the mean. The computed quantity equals 1.42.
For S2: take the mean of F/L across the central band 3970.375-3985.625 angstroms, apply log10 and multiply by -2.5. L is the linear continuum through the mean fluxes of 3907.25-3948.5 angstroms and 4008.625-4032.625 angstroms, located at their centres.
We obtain 0.11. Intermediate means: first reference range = 1.62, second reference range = 1.76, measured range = 1.54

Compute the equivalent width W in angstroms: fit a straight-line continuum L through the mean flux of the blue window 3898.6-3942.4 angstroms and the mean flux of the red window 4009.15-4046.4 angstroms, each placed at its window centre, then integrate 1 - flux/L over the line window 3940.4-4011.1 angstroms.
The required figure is 5.3 angstroms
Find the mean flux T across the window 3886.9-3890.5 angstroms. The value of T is 1.38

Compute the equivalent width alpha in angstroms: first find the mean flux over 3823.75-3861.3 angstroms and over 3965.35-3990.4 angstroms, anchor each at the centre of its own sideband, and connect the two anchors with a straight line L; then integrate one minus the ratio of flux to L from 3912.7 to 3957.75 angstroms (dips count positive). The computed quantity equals -2.7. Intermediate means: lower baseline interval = 1.39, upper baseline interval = 1.57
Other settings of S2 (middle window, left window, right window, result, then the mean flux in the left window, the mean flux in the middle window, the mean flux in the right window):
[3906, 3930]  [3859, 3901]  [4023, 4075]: -0.225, 1.22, 1.67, 1.83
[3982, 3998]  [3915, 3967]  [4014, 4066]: 0.038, 1.58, 1.64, 1.82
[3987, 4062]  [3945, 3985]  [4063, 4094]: -0.030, 1.52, 1.79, 1.95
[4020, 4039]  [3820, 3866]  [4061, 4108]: 0.014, 1.34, 1.79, 1.96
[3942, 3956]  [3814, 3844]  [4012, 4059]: 0.132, 1.53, 1.5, 1.81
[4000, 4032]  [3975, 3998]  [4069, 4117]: -0.024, 1.63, 1.76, 1.96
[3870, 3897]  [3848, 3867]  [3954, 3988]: -0.234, 0.979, 1.38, 1.53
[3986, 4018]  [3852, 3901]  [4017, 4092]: -0.046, 1.2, 1.74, 1.87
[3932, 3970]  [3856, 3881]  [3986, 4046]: -0.079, 0.971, 1.52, 1.76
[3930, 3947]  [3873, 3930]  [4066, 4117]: 0.041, 1.55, 1.57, 1.95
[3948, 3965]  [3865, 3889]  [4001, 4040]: 0.015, 1.21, 1.5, 1.77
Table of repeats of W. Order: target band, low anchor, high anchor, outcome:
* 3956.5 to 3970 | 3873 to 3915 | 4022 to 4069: 1.1 angstroms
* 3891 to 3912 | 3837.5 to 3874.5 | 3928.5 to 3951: -3.8 angstroms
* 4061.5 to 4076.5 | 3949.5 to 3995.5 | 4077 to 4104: 0.5 angstroms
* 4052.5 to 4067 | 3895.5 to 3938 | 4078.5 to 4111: 0.3 angstroms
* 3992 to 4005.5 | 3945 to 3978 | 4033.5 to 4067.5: -0.8 angstroms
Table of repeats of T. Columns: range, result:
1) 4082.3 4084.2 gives 2.08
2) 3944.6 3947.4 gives 1.55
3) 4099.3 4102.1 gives 2.02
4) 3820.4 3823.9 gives 1.79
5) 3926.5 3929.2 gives 1.71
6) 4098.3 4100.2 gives 2.06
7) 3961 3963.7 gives 1.6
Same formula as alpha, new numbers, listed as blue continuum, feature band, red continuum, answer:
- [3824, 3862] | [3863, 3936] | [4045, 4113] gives 1.5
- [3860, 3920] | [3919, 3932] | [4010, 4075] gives -2.2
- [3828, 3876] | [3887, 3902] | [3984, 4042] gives -2.0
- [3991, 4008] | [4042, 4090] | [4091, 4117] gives -0.7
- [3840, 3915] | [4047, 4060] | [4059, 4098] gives 0.1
